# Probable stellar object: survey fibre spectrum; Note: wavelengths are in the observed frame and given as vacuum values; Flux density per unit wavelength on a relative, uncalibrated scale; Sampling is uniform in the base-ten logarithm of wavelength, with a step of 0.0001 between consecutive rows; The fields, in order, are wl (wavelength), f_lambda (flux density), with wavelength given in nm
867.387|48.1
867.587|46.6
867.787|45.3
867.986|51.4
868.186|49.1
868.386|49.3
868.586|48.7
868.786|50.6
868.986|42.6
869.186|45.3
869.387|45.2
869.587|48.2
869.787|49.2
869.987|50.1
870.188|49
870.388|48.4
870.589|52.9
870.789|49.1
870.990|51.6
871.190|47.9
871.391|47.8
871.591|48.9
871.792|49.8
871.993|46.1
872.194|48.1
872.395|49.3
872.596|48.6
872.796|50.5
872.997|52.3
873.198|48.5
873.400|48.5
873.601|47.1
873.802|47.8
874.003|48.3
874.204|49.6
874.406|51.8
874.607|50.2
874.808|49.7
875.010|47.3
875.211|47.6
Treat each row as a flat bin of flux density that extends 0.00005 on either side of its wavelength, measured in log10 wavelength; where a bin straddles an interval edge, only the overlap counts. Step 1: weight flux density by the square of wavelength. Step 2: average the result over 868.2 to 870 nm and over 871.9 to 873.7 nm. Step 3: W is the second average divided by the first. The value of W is 1.03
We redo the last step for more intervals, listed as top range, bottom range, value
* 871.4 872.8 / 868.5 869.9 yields 1.04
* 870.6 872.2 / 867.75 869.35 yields 1.03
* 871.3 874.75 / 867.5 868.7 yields 1.02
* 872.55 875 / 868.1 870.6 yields 1.04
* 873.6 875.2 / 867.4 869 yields 1.03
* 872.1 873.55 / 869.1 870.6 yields 1.03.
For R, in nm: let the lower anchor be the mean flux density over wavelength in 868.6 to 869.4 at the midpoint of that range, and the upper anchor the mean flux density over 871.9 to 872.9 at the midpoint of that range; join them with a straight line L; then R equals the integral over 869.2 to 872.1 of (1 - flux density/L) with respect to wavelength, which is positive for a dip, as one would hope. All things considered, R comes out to -0.08 nm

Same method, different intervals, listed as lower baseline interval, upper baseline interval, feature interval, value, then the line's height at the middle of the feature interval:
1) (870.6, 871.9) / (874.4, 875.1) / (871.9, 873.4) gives 0.01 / 49.5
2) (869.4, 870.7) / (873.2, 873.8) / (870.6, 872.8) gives -0.02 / 48.6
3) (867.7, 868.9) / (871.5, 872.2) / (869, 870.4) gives 0.03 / 48.7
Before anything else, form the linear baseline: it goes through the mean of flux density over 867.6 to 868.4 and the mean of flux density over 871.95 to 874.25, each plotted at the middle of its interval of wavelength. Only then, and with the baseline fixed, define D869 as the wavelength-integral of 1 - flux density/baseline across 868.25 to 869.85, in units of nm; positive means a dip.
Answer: 0.04 nm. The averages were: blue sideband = 48.5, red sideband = 48.8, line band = 47.4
